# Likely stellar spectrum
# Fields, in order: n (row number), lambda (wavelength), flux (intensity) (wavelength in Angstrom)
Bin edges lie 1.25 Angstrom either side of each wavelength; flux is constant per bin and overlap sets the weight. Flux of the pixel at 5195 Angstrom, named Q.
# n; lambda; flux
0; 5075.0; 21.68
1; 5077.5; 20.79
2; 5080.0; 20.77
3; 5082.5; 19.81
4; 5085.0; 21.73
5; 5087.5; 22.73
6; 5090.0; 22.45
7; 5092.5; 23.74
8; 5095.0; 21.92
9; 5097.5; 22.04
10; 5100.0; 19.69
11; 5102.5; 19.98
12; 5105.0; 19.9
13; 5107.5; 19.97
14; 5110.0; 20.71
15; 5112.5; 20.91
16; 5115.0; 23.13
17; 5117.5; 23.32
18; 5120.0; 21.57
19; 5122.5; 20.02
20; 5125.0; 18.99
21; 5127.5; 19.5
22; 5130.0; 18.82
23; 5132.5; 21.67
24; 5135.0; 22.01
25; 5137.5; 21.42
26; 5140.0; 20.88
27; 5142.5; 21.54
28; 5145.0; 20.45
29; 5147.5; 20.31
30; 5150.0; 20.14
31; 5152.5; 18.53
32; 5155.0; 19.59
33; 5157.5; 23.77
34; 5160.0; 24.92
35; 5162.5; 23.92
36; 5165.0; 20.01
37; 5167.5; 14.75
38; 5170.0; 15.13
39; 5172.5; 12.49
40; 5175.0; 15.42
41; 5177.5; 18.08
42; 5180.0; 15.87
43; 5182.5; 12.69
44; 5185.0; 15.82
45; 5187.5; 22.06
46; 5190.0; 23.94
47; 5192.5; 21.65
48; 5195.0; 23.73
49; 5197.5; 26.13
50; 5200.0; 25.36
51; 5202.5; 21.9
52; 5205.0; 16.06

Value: 23.73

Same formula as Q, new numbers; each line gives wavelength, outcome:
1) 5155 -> 19.59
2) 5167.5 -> 14.75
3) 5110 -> 20.71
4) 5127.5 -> 19.5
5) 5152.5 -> 18.53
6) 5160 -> 24.92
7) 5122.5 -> 20.02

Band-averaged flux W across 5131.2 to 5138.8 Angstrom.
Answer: 21.7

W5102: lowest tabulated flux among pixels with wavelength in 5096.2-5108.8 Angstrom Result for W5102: 19.69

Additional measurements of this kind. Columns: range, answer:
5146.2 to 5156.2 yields 18.53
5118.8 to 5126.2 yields 18.99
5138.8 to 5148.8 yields 20.31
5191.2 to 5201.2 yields 21.65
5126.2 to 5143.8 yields 18.82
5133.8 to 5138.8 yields 21.42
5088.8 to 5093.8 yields 22.45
